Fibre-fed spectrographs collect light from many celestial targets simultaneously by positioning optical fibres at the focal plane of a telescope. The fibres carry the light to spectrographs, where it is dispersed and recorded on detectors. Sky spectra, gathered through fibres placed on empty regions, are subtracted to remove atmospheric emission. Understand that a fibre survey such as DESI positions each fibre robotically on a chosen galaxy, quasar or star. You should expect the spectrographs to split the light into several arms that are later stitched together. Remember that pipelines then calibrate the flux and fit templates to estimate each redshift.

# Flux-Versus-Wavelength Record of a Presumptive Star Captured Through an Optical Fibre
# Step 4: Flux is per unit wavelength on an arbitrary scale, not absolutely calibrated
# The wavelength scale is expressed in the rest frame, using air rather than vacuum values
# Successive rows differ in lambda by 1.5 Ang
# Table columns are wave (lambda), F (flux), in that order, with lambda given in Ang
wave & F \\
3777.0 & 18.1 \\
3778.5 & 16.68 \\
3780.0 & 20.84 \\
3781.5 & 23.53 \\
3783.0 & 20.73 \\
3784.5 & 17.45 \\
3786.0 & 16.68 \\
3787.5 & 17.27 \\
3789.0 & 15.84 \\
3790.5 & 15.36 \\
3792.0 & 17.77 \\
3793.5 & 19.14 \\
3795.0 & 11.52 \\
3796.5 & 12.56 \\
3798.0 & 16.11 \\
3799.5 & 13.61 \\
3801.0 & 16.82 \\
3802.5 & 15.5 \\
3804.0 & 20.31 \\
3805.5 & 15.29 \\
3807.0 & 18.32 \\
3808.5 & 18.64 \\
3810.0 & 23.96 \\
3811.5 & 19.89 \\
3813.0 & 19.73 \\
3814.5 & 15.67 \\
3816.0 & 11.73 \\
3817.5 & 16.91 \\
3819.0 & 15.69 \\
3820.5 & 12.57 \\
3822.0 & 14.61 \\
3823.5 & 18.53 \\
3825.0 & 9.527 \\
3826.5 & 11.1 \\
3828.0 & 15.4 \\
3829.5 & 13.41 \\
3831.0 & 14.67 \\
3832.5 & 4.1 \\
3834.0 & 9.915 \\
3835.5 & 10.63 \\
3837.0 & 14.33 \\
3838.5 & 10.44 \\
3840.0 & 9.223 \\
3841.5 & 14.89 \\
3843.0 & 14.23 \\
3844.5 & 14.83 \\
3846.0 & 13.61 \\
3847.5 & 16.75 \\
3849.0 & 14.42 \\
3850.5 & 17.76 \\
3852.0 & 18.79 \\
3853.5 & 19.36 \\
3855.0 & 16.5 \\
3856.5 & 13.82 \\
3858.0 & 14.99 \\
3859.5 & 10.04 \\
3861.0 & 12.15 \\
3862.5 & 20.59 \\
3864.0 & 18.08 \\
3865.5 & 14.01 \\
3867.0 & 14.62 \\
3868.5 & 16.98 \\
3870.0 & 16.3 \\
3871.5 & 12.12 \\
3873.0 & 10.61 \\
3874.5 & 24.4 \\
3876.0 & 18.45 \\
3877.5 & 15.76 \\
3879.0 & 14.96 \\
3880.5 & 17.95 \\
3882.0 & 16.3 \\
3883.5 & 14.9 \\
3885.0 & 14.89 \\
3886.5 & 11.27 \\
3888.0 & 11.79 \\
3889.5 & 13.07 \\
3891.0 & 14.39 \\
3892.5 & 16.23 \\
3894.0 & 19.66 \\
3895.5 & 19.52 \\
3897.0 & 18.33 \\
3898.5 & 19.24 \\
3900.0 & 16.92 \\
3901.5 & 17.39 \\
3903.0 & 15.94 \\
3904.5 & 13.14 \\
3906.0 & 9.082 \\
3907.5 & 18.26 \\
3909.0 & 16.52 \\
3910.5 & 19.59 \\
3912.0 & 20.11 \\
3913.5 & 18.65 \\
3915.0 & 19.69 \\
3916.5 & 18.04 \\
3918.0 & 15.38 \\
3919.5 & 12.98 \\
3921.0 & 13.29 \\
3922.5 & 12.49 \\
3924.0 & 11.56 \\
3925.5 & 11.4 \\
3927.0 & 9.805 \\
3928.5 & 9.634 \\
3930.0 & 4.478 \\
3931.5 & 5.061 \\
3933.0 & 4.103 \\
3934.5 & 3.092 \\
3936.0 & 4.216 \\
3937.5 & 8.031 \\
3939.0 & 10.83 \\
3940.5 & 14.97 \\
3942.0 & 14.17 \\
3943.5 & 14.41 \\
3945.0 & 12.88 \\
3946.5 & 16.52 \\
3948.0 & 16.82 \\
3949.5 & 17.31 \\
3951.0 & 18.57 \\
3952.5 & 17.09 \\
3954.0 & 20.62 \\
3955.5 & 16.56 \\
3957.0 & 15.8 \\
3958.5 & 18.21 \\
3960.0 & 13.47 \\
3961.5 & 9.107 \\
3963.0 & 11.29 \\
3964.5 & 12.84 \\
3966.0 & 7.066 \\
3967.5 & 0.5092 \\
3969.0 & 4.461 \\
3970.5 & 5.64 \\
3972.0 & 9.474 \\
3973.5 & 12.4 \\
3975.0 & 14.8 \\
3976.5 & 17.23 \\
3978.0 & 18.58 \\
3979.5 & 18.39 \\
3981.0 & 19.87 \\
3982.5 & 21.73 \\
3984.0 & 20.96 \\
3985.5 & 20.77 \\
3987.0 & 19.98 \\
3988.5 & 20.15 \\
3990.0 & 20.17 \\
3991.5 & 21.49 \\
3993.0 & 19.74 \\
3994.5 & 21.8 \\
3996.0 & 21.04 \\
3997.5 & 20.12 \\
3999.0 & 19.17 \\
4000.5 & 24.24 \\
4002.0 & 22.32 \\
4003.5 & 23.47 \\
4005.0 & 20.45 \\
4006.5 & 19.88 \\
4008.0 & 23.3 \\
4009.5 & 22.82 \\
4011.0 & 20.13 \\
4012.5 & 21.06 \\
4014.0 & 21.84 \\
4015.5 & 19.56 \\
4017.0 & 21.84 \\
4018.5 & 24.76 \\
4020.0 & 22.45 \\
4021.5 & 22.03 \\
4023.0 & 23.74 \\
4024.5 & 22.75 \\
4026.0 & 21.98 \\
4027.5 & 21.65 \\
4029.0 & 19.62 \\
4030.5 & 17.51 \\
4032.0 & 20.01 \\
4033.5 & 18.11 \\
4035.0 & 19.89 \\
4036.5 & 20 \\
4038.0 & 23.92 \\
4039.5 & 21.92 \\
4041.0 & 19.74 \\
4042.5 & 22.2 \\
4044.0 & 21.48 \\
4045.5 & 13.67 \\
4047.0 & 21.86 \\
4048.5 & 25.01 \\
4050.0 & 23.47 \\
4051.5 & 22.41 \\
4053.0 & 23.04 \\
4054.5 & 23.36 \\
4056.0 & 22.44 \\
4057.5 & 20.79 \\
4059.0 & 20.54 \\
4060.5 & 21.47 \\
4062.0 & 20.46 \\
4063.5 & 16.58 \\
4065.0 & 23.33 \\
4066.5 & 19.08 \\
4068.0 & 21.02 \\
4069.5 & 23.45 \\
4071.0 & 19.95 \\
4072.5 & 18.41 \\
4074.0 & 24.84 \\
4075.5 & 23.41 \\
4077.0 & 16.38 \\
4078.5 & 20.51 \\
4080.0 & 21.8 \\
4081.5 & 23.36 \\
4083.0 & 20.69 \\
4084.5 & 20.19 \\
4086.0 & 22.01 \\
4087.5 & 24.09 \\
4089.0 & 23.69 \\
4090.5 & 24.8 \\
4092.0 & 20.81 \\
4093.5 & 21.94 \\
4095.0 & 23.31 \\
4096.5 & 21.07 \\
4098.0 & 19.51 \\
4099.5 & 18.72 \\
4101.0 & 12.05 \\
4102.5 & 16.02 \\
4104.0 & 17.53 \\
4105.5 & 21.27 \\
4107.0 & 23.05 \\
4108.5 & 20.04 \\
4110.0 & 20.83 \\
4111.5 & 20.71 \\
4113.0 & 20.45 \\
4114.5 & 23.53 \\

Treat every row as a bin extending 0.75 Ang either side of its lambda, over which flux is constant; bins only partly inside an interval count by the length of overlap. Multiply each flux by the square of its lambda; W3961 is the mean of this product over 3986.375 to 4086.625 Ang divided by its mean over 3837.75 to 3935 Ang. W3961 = 1.6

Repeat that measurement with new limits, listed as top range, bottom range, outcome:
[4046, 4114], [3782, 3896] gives 1.55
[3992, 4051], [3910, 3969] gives 1.75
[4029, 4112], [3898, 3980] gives 1.69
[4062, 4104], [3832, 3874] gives 1.64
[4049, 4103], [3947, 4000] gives 1.38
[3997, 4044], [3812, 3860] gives 1.67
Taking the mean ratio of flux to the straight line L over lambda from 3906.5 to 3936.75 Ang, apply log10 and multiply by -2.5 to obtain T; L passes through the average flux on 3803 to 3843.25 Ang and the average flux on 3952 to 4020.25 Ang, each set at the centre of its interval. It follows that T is 0.307 mag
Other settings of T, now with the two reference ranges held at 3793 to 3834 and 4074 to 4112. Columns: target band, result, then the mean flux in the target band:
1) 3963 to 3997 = 0.178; 15.8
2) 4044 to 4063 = -0.077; 21.5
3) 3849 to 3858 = -0.051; 16.8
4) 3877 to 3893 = 0.141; 14.6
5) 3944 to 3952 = 0.098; 16.4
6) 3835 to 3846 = 0.232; 12.8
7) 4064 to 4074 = -0.039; 21.1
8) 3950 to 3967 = 0.246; 14.4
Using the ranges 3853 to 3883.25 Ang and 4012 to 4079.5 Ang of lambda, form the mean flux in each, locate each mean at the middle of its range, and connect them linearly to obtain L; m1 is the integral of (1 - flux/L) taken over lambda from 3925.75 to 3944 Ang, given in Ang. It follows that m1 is 9.52 Ang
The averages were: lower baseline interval 15.9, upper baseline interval 21.2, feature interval 8.56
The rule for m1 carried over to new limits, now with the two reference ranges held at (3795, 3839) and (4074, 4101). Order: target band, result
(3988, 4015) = -2.8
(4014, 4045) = -2.0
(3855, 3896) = 1.9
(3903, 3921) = 0.8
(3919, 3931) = 4.7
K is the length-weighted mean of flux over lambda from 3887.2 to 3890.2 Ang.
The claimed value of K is 12.4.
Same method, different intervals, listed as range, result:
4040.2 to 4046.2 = 19.3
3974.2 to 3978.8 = 16.8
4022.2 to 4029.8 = 21.9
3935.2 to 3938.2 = 6.04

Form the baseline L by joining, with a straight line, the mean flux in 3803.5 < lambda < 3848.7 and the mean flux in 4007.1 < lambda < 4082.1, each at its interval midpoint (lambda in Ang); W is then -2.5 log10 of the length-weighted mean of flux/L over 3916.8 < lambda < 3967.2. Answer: 0.43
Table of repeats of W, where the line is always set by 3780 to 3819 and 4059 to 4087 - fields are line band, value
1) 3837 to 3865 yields 0.20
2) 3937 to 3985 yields 0.35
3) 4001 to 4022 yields -0.09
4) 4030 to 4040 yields 0.01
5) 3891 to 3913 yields 0.10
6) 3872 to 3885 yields 0.12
